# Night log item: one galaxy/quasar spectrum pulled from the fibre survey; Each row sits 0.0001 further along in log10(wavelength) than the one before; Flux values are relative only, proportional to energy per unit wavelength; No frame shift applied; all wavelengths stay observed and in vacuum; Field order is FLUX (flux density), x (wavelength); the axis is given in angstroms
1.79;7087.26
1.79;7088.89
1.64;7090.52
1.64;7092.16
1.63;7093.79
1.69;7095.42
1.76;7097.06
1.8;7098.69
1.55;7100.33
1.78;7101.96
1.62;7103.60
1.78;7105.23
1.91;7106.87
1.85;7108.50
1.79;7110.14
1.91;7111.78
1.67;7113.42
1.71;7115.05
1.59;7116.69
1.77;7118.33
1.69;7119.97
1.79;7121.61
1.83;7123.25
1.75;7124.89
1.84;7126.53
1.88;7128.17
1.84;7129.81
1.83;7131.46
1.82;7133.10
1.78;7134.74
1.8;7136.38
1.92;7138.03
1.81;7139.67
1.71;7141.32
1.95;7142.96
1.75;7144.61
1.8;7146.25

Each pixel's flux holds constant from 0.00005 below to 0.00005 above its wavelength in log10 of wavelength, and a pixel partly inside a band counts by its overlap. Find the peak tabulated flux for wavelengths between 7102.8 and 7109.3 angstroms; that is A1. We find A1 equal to 1.91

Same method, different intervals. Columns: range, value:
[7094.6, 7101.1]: 1.8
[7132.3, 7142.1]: 1.92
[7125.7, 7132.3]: 1.88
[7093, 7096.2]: 1.69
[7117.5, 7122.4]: 1.79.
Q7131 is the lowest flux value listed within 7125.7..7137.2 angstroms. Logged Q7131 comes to 1.78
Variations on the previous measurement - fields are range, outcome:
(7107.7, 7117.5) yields 1.59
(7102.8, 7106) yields 1.62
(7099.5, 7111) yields 1.55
